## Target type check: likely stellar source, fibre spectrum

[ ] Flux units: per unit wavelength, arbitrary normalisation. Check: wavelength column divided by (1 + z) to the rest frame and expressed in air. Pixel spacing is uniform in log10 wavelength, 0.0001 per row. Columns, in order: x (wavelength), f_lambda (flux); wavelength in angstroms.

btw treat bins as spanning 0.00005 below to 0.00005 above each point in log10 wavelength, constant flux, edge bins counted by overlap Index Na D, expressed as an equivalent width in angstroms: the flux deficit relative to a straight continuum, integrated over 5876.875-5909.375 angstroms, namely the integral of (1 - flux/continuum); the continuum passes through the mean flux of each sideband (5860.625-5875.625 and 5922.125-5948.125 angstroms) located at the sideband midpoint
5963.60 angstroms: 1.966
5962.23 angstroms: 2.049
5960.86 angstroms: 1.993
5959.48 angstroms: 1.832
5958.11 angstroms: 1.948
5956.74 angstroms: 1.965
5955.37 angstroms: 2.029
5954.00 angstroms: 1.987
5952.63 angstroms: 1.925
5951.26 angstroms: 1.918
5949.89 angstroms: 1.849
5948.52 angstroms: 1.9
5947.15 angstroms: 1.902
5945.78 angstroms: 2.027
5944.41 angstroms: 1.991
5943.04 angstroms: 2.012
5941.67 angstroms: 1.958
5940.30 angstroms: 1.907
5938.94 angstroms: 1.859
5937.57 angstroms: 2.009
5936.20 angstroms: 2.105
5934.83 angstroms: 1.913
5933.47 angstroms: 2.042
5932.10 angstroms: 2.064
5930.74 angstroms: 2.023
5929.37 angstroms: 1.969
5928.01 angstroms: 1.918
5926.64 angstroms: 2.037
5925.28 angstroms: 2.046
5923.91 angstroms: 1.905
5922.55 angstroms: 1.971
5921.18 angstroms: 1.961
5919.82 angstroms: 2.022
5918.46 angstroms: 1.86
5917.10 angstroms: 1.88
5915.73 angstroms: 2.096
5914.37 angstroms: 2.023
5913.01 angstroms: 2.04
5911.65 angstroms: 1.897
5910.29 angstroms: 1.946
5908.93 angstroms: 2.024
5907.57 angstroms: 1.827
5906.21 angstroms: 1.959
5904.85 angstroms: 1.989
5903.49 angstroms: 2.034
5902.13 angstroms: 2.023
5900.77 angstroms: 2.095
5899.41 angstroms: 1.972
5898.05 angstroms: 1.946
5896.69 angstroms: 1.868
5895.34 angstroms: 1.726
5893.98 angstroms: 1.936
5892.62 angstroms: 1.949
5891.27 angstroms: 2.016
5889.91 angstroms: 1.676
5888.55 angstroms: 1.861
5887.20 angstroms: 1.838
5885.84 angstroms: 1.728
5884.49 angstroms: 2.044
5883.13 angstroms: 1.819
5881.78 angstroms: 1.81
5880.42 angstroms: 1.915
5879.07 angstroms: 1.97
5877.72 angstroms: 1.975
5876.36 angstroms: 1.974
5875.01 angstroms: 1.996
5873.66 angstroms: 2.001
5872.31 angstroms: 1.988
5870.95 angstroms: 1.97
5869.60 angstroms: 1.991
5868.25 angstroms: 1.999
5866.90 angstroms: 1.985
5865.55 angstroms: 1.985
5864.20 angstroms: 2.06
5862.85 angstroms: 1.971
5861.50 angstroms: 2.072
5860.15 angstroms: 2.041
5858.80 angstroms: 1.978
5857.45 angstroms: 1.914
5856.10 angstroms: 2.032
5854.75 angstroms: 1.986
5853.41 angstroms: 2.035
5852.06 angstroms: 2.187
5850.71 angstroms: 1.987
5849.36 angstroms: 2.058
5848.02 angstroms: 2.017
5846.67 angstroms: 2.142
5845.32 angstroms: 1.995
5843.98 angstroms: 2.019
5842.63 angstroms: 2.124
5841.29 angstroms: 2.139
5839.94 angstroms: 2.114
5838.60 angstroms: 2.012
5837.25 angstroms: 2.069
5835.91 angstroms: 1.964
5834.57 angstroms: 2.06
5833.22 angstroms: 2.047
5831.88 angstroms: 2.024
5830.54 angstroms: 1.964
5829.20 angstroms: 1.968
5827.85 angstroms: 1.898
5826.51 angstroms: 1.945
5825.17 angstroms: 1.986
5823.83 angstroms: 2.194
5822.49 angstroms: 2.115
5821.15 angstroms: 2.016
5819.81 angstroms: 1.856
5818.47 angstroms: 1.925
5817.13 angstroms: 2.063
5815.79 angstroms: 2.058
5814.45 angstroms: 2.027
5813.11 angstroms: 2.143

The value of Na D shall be 1.27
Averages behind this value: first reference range 2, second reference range 1.98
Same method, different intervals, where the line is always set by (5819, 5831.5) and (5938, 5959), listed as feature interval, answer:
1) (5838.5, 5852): -0.6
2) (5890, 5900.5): 0.3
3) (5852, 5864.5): -0.2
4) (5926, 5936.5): -0.3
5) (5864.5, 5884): 0.2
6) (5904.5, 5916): -0.1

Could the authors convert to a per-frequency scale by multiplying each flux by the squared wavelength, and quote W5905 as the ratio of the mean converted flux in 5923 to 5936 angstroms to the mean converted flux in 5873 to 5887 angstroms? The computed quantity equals 1.06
